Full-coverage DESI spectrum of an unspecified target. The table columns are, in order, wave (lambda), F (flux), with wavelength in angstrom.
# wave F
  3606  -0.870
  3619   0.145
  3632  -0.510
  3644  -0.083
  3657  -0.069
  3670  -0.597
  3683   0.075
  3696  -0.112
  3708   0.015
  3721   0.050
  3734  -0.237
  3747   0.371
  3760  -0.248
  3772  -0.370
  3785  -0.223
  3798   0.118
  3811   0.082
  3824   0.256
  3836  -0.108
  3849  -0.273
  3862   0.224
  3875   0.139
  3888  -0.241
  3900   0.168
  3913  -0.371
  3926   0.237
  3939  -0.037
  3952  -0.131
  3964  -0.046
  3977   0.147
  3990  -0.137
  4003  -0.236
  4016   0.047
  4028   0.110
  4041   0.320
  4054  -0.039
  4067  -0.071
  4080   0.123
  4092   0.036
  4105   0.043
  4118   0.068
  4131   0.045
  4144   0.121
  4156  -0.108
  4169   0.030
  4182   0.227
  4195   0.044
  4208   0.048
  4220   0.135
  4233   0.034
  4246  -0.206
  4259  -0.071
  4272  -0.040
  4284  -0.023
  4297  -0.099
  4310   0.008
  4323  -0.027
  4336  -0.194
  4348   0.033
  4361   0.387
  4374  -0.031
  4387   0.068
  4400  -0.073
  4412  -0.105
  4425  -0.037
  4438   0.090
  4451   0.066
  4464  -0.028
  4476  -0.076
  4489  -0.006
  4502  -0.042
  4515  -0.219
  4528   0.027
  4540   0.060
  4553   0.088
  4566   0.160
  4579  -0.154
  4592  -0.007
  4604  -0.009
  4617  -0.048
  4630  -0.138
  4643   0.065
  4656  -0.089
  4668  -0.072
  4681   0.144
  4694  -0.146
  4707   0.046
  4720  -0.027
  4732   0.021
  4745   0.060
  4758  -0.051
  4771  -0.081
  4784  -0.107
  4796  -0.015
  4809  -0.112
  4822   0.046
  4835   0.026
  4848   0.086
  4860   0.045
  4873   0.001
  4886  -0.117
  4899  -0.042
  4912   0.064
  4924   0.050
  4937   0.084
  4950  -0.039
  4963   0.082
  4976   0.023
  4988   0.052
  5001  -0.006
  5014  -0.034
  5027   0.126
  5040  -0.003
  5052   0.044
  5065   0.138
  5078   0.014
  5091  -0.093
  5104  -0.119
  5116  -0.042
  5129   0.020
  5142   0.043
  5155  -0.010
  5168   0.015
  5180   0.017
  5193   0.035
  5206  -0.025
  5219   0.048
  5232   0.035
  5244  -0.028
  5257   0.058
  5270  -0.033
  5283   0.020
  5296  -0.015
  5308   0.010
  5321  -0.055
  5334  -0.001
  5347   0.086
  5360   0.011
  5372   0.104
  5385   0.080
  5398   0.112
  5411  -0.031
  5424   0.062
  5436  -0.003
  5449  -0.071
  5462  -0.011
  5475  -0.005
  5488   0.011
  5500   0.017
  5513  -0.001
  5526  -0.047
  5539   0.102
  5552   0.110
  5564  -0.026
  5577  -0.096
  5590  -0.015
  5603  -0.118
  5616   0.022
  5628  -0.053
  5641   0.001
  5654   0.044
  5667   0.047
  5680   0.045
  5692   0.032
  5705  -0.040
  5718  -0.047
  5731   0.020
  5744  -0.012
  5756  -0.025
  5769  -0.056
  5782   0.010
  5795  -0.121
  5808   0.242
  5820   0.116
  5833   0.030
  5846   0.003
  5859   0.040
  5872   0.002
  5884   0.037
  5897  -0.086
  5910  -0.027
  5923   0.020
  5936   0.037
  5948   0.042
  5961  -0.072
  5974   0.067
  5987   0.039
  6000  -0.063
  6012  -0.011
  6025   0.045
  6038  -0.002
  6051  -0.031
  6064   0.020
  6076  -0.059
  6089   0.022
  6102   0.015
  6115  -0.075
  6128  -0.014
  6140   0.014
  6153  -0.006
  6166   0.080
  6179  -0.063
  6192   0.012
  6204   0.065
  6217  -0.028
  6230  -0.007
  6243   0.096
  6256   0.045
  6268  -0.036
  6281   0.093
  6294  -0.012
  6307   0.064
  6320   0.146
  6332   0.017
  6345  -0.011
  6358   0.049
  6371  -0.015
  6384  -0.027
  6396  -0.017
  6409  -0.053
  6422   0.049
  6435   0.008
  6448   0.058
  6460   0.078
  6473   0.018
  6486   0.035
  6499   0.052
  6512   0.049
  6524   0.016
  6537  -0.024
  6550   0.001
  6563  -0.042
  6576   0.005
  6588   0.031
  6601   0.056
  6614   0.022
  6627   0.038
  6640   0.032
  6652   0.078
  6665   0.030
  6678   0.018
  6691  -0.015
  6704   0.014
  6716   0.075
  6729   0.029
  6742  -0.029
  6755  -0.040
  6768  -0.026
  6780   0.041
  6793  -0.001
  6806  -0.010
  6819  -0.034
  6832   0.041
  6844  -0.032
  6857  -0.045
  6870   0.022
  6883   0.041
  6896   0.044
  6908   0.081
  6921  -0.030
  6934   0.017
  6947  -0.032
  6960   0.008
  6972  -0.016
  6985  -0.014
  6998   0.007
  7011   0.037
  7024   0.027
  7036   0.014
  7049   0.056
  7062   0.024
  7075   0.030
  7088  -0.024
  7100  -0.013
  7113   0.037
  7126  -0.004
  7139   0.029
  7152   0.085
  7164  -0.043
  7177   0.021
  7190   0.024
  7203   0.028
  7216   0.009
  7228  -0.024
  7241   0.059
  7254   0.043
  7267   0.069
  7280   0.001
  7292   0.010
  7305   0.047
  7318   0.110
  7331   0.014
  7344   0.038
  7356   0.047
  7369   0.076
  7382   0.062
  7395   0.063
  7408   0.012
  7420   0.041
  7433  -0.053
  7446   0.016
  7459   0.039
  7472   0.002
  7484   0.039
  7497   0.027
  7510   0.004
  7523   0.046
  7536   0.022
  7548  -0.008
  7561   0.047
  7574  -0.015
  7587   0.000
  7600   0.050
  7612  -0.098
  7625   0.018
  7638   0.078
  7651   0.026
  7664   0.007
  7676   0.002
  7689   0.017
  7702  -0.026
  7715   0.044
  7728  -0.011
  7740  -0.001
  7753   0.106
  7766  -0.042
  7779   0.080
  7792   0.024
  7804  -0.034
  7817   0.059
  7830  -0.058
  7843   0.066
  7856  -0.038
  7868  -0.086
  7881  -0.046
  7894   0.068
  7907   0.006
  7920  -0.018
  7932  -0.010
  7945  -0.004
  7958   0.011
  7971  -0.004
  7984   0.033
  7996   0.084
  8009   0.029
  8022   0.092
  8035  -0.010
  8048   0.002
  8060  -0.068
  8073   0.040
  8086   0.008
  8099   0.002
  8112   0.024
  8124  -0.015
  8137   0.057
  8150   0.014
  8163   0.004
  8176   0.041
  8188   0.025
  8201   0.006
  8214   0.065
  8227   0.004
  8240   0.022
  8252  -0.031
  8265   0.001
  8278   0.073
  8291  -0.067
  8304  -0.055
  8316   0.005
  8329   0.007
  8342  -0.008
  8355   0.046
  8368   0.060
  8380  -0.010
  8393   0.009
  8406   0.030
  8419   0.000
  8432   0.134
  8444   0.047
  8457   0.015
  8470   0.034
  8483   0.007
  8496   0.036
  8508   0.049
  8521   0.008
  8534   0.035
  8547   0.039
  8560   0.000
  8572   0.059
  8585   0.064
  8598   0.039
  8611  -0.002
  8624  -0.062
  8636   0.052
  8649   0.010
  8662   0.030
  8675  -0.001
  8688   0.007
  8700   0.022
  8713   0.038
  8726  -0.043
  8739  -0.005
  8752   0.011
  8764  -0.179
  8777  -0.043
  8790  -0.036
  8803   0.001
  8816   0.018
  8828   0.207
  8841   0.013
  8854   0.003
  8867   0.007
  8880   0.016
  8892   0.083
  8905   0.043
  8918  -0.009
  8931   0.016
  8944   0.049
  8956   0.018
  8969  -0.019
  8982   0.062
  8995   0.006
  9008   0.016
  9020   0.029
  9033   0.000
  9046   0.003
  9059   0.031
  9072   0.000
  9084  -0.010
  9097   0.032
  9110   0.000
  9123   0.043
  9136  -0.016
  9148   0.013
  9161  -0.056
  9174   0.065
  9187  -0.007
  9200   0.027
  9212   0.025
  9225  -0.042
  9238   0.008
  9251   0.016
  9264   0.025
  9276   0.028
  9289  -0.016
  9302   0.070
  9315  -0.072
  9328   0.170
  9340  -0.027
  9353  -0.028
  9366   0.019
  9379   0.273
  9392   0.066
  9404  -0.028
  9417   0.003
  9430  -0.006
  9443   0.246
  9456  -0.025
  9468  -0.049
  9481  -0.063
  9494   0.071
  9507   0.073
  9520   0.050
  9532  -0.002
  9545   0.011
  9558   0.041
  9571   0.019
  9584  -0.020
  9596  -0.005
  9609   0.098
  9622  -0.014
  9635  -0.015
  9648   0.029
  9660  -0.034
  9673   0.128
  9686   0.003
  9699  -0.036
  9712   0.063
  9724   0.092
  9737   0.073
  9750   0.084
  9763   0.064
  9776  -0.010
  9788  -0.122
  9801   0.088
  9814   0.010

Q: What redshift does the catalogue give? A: 0.018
